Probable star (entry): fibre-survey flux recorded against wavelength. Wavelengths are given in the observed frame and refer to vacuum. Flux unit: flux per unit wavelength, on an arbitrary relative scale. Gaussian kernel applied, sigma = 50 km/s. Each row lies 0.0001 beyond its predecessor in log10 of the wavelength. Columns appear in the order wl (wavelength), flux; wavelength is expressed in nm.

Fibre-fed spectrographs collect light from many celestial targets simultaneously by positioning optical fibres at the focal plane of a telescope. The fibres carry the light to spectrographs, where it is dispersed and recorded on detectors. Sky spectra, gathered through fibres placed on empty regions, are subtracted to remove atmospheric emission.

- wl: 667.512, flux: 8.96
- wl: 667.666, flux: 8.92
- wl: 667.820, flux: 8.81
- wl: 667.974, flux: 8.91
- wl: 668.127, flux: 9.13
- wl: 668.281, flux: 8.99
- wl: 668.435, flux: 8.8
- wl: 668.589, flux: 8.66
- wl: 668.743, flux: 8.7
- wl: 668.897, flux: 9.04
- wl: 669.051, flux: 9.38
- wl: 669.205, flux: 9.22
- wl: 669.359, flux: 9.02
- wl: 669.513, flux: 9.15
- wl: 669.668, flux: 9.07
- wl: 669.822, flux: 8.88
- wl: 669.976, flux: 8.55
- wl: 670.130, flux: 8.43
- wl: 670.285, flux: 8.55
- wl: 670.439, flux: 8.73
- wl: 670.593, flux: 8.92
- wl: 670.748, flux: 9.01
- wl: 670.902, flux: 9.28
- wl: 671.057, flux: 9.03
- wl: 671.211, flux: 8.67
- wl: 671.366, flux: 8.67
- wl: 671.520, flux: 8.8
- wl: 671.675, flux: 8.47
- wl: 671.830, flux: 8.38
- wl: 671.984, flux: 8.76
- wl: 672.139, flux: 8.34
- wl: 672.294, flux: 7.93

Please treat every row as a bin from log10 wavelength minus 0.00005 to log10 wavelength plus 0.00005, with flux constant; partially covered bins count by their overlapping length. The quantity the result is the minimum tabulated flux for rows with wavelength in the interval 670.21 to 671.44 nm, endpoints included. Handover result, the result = 8.55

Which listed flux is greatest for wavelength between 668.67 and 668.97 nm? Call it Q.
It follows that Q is 9.04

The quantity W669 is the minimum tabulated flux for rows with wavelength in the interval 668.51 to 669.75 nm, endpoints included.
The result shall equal 8.66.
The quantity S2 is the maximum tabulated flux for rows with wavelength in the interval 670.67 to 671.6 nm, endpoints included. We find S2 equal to 9.28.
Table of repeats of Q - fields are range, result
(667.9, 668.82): 9.13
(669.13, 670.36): 9.22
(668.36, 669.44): 9.38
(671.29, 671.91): 8.8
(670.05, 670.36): 8.55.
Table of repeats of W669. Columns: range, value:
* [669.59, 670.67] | 8.43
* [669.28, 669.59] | 9.02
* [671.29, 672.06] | 8.38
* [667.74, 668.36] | 8.81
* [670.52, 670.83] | 8.92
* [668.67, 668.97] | 8.7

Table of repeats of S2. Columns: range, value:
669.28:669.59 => 9.15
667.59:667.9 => 8.92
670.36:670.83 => 9.01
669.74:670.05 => 8.88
